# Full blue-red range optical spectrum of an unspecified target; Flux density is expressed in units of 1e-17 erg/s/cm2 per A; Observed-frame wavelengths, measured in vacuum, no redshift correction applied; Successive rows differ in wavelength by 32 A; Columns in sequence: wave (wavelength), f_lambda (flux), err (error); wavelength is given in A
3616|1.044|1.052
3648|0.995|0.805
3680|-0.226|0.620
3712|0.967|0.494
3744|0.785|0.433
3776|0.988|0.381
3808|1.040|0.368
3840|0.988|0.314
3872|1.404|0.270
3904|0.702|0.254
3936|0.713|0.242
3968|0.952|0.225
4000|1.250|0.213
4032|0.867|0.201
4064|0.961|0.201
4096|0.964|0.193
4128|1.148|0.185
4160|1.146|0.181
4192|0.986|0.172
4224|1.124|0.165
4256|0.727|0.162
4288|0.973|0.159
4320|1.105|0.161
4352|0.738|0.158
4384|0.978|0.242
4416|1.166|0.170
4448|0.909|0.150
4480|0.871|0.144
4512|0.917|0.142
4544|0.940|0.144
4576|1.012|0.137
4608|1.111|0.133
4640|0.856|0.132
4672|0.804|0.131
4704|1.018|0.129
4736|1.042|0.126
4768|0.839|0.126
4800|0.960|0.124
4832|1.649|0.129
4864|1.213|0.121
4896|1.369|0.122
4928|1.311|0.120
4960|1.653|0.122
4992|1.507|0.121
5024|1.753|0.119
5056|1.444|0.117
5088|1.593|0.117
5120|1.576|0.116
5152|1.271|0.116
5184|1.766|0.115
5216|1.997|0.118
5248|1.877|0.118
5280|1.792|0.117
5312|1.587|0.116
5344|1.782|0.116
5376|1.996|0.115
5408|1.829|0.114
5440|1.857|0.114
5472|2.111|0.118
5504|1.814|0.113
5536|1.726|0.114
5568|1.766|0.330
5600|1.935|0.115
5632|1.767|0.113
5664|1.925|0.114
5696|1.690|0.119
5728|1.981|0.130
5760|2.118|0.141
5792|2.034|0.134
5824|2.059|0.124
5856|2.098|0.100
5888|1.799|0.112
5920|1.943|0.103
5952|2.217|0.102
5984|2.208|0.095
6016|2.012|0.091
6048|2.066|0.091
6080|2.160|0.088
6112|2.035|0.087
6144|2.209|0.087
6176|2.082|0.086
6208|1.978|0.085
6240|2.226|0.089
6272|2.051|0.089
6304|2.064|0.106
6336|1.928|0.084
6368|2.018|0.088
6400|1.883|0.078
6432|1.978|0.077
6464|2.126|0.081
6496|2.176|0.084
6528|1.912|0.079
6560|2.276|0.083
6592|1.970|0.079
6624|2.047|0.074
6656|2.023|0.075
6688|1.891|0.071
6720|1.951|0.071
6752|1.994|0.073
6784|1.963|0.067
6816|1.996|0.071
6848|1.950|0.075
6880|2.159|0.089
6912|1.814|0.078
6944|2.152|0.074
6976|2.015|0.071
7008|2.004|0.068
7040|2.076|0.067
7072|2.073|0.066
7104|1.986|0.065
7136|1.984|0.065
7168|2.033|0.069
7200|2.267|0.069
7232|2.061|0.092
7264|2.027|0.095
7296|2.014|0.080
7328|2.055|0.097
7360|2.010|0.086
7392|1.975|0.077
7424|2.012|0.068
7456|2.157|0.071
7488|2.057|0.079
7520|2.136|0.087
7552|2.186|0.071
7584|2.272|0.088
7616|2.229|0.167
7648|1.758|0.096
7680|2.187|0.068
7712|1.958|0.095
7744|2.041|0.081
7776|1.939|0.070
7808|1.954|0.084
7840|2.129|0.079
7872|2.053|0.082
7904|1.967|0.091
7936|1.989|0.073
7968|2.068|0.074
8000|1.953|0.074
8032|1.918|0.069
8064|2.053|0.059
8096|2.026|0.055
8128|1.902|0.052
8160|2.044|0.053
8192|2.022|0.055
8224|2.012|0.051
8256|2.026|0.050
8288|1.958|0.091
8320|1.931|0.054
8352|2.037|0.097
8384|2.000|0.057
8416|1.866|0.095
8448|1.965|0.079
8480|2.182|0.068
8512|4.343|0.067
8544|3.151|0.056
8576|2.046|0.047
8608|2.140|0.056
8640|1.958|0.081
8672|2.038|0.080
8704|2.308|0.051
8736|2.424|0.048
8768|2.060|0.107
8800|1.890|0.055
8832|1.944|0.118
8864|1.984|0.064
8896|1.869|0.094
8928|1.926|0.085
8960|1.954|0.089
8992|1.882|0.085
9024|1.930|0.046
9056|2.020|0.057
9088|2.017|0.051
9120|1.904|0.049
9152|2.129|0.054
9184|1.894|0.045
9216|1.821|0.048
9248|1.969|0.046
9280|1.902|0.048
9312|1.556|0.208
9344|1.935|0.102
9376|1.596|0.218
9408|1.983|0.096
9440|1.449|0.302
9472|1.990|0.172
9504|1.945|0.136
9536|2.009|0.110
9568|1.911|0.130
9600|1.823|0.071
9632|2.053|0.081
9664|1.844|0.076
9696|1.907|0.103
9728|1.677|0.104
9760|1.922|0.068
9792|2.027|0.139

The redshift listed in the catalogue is 0.30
